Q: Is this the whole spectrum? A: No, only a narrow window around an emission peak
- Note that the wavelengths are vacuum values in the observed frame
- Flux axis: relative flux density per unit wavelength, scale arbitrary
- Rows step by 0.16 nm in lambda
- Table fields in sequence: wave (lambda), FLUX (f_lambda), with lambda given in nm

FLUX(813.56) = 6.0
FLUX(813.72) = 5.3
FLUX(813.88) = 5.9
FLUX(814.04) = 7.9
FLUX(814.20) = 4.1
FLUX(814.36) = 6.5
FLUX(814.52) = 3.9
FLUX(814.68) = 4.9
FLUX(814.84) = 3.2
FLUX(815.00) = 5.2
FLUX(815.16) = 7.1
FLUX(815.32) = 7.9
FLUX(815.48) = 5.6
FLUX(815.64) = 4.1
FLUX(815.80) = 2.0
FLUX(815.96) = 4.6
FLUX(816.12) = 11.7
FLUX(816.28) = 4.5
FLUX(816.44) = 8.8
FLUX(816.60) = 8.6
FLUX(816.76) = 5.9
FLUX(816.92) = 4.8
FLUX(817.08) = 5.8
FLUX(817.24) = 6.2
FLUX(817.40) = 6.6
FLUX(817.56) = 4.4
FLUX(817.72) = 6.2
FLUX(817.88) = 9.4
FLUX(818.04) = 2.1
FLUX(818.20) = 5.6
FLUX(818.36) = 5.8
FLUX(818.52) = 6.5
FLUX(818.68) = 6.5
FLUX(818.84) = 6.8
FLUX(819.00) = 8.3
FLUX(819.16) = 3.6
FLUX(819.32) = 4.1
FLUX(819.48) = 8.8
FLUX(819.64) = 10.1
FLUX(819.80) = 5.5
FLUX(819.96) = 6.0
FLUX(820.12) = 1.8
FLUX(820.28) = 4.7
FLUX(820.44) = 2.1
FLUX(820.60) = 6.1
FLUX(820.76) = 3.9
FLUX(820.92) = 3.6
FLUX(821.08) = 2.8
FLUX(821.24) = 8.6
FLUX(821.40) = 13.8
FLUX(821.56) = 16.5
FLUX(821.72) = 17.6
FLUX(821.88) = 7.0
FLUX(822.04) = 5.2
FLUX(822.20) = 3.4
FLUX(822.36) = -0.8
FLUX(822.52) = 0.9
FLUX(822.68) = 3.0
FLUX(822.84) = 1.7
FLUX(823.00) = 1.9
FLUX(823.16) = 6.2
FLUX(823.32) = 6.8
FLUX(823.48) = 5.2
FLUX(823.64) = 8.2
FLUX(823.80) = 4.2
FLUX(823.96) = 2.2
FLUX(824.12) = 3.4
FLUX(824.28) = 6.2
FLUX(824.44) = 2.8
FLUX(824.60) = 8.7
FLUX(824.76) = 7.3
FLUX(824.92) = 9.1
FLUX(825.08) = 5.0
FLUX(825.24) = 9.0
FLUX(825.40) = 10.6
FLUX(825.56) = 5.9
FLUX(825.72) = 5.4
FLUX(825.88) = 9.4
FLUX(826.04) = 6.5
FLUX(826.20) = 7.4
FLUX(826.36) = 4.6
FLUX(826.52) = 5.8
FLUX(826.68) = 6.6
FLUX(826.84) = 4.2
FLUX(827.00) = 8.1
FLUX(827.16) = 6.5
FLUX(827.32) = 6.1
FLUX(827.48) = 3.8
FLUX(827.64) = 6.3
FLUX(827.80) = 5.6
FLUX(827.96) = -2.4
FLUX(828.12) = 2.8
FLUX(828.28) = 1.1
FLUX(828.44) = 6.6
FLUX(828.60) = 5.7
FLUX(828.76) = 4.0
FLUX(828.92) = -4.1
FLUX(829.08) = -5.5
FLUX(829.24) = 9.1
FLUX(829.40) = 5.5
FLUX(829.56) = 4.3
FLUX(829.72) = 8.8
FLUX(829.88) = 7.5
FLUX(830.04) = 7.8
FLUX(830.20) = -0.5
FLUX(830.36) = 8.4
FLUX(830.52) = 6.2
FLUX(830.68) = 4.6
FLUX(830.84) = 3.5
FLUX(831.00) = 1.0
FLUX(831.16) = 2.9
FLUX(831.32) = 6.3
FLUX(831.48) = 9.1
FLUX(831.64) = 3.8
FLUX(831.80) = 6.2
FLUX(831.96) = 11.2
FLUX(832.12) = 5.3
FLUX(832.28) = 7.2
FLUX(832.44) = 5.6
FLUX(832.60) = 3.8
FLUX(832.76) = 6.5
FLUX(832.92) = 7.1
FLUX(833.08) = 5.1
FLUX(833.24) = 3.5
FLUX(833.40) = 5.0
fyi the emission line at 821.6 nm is H-gamma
